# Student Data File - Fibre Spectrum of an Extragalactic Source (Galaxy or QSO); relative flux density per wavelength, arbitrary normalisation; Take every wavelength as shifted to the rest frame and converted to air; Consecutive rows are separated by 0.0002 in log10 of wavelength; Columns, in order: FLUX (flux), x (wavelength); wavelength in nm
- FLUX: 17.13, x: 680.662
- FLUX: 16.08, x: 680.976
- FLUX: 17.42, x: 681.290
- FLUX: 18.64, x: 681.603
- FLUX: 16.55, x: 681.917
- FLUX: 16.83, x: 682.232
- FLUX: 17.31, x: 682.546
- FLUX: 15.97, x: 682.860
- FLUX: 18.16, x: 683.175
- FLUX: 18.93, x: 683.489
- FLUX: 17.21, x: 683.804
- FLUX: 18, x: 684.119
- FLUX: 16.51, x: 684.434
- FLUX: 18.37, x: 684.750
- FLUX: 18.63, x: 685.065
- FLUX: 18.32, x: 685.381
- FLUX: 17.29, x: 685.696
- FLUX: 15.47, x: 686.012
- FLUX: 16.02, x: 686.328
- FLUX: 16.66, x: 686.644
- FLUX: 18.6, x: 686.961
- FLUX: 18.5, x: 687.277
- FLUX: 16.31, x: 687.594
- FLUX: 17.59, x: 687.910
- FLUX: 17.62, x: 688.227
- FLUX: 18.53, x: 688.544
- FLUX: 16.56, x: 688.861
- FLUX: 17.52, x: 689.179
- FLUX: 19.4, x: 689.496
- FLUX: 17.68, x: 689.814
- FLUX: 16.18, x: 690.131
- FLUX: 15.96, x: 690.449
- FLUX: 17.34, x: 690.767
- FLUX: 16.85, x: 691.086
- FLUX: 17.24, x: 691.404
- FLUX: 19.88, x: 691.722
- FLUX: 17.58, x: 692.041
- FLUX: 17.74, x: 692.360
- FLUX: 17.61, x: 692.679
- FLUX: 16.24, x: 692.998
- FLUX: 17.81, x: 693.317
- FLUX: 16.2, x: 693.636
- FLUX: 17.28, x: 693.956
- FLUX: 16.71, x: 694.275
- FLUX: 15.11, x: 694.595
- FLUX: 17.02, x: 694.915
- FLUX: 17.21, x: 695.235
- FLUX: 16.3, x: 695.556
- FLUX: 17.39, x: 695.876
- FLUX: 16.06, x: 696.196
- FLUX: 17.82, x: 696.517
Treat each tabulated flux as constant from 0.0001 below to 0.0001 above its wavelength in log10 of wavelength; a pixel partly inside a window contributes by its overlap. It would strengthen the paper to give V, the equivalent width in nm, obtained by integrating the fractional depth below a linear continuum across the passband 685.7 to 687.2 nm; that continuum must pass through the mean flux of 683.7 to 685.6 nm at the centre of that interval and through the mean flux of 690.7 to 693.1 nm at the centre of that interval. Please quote 0.079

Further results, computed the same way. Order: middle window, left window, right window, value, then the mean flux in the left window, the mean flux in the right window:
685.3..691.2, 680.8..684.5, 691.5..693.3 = 0.11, 17.3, 17.8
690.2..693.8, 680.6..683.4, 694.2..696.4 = -0.12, 17.2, 16.6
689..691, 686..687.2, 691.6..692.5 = 0.06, 17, 18.3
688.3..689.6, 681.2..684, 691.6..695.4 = -0.05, 17.5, 17.2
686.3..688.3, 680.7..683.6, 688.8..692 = 0.00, 17.3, 17.5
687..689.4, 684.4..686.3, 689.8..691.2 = -0.09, 17.4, 16.7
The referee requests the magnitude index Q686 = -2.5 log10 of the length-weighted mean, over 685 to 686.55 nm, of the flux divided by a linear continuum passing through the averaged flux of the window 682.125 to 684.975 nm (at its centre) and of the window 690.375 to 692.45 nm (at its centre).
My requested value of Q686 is 0.03 mag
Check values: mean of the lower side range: 17.5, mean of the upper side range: 17.6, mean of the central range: 17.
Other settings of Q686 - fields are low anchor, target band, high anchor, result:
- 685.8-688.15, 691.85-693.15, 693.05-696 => -0.03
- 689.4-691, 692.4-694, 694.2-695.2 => -0.03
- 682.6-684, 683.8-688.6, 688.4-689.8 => 0.02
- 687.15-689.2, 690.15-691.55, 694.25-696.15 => 0.02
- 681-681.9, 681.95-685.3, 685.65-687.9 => -0.02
